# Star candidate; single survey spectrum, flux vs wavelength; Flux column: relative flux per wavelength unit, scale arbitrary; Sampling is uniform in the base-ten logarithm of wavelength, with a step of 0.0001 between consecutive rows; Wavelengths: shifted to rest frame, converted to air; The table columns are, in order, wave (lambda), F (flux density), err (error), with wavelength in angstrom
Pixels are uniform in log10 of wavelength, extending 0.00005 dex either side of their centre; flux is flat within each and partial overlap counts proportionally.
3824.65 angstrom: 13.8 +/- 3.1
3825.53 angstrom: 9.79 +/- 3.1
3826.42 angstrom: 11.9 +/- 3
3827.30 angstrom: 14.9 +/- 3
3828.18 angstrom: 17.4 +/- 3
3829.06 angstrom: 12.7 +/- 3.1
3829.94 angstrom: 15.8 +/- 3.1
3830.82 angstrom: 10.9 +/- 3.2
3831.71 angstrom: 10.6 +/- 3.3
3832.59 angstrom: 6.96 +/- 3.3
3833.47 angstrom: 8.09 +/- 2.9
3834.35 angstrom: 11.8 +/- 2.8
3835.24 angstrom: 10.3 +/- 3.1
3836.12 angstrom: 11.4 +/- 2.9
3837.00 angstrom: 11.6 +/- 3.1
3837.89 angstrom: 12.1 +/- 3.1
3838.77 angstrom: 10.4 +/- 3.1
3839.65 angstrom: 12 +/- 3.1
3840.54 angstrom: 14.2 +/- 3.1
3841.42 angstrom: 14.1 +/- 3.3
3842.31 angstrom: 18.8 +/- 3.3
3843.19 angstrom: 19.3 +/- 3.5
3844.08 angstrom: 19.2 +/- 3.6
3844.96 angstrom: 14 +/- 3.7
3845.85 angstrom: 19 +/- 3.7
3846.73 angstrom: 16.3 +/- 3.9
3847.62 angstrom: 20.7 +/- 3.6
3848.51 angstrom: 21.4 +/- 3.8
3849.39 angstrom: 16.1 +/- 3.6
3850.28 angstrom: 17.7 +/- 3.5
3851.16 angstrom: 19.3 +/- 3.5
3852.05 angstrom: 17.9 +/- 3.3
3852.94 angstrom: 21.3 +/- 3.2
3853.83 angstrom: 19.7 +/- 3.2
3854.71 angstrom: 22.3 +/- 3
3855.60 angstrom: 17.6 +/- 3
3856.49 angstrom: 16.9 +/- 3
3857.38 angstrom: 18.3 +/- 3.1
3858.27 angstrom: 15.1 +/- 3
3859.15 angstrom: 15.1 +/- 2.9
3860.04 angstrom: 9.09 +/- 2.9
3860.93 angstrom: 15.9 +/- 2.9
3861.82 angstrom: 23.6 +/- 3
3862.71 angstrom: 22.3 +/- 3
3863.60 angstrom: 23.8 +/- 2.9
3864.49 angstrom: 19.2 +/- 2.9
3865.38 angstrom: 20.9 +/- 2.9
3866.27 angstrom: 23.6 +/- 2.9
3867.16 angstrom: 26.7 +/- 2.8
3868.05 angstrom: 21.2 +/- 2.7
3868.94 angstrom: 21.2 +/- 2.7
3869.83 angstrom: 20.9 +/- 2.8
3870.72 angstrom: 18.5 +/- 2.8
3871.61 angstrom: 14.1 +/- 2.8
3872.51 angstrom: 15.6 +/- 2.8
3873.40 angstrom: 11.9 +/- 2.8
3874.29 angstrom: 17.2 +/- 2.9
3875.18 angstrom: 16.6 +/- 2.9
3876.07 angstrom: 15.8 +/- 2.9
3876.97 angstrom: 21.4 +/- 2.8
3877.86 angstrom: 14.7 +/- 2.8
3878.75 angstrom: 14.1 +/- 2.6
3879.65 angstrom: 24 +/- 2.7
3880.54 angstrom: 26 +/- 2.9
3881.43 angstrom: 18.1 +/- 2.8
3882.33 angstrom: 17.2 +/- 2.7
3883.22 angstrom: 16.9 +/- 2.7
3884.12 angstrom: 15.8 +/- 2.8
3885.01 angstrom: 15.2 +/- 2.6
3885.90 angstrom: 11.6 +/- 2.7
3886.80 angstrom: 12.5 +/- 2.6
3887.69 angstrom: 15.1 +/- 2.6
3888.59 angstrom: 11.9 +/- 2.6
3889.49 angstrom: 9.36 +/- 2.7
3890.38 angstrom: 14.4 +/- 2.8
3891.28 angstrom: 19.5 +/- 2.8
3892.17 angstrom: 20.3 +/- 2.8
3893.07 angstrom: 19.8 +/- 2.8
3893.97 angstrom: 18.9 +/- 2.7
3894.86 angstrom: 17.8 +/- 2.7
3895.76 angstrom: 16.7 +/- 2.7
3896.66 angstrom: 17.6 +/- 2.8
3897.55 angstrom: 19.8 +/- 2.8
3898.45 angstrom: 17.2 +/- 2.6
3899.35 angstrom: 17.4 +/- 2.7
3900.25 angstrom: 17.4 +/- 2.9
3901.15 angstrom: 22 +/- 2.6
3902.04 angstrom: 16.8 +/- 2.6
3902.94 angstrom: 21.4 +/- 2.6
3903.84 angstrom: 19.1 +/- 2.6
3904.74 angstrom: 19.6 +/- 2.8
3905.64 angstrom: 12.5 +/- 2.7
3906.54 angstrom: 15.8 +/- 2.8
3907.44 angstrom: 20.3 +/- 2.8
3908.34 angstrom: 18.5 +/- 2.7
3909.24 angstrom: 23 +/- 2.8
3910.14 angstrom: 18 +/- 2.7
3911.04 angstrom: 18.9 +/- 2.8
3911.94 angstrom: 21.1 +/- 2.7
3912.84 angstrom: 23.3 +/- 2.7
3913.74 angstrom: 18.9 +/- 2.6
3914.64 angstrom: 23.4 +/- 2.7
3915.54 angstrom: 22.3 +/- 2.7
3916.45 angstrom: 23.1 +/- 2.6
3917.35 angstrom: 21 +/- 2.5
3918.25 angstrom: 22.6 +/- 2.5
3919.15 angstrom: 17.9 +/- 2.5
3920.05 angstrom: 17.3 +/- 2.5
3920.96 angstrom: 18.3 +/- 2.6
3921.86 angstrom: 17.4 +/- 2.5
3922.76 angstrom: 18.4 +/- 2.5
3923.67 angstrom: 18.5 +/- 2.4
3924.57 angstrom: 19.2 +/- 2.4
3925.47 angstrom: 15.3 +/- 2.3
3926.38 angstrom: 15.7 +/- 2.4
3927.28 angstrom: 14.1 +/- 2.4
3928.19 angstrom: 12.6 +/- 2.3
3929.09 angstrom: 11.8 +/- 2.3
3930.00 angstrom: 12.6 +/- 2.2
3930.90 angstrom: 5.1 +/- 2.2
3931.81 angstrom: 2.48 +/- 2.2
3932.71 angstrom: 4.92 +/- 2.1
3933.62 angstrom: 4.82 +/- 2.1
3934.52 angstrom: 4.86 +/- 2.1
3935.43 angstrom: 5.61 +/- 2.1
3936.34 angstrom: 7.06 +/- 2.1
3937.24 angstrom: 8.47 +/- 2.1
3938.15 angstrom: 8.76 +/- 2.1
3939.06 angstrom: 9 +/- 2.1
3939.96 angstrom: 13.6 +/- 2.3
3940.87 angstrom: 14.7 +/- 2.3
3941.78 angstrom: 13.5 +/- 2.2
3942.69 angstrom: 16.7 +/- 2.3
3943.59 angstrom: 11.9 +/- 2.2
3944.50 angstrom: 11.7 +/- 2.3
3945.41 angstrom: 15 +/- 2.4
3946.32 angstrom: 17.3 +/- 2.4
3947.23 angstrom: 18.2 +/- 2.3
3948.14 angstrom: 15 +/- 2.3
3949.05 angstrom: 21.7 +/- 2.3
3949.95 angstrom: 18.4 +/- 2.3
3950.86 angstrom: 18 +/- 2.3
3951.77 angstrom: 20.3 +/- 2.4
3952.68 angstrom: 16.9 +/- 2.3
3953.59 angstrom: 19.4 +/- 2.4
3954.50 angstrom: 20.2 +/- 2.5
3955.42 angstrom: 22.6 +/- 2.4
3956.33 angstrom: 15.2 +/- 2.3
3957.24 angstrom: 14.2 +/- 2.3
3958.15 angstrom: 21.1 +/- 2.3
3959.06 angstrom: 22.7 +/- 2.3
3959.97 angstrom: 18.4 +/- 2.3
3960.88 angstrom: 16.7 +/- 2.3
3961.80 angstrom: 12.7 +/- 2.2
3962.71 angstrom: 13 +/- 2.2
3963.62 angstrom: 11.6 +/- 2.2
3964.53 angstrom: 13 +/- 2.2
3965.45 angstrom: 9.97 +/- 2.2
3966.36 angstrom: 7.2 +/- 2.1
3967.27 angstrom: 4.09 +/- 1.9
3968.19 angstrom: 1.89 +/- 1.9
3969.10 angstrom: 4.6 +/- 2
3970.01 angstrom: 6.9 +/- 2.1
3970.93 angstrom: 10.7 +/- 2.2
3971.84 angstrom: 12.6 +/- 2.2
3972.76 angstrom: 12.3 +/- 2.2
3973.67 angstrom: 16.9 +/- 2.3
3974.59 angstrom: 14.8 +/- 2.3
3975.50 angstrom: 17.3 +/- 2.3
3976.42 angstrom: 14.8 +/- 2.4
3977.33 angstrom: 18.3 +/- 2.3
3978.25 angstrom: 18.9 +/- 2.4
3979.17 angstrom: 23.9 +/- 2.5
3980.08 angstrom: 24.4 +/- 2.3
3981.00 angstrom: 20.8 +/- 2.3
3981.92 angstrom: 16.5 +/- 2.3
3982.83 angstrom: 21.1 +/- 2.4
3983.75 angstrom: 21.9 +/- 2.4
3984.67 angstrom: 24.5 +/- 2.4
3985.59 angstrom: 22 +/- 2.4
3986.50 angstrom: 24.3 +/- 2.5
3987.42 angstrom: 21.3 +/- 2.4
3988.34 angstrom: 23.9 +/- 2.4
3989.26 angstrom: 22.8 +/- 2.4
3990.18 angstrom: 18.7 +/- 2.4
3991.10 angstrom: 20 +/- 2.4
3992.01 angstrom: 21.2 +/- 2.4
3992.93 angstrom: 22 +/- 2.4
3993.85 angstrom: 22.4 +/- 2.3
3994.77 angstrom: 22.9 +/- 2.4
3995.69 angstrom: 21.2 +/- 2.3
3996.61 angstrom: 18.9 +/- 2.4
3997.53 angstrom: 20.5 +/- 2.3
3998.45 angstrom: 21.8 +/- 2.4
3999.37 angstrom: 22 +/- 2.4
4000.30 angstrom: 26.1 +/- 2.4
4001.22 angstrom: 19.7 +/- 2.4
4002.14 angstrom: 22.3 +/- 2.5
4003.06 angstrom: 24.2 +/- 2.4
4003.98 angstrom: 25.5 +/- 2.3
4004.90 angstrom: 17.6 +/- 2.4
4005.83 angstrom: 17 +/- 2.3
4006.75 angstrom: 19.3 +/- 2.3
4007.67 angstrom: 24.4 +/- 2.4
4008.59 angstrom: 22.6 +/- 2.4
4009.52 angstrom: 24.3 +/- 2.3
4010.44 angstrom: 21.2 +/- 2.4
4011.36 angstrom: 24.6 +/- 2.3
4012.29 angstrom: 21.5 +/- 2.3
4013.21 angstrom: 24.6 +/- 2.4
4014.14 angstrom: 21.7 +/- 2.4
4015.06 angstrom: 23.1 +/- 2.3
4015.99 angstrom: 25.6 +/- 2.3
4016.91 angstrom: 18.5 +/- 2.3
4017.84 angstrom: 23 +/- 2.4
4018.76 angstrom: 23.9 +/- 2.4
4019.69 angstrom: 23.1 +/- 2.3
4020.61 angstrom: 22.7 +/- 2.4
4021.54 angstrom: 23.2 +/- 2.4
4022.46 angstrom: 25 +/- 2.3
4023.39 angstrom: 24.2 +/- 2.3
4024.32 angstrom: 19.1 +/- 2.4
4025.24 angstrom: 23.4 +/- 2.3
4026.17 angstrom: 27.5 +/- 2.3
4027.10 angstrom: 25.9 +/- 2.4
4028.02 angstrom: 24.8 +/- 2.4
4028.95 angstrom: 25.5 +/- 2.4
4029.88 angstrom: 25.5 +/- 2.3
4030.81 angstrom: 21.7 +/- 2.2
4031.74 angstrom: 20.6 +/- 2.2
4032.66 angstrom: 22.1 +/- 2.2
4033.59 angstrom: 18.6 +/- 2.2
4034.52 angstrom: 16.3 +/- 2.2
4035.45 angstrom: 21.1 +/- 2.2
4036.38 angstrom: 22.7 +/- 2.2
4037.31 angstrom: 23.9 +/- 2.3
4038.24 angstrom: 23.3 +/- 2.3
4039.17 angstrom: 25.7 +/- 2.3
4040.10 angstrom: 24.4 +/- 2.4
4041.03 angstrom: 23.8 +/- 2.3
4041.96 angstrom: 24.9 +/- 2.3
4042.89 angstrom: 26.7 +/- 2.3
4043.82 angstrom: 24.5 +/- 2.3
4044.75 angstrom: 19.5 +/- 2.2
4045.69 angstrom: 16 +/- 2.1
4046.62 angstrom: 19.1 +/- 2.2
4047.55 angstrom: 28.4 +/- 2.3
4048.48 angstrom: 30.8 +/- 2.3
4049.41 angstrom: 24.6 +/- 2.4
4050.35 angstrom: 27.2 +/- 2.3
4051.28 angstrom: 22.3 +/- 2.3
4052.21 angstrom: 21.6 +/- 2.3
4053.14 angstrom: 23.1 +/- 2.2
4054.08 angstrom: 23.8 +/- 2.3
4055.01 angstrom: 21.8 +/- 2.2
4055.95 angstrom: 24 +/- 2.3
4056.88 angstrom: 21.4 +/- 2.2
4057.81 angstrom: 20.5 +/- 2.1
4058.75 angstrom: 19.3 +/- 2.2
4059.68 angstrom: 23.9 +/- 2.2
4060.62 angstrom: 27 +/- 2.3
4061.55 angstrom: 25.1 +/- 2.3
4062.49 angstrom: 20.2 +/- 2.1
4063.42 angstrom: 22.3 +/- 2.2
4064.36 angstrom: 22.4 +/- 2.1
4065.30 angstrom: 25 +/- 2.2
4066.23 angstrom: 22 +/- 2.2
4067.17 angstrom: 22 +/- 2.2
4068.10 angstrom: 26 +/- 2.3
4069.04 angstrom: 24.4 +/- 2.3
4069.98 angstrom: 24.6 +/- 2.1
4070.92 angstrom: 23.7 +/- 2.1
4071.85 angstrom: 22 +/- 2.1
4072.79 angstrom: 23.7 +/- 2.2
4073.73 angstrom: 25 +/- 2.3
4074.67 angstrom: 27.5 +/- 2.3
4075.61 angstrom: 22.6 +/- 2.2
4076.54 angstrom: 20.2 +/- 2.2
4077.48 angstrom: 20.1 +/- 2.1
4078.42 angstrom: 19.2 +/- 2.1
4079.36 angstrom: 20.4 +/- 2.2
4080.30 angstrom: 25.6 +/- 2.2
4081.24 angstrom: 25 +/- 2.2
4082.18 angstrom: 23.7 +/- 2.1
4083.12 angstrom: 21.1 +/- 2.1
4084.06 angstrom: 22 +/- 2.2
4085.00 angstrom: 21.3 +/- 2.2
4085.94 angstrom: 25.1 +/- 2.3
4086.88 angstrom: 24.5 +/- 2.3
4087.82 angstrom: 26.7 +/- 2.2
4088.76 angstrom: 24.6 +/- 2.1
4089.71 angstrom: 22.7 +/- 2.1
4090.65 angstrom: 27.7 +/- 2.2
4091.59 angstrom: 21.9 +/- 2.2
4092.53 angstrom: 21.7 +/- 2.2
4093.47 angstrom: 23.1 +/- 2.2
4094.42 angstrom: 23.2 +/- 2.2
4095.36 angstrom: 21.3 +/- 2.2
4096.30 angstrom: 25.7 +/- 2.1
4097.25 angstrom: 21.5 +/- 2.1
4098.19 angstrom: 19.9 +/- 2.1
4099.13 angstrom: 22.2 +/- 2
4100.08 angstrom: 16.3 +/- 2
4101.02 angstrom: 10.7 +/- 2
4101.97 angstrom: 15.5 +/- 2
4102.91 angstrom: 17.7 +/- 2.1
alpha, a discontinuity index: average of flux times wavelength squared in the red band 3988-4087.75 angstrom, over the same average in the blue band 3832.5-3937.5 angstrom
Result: 1.48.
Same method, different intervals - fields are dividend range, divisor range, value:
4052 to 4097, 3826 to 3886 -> 1.54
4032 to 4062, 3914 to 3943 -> 1.77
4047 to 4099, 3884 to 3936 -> 1.56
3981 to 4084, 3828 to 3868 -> 1.51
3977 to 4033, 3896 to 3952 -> 1.47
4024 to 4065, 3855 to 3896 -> 1.42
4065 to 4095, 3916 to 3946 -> 1.91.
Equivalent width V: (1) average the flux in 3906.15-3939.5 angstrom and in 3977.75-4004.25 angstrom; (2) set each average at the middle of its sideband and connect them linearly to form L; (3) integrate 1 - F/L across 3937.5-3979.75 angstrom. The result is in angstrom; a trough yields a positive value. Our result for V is 8.8 angstrom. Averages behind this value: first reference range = 15.1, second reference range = 21.9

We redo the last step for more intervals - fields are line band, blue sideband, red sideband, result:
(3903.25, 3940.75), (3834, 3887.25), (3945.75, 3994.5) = 4.4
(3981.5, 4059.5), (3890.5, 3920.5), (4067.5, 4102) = -4.2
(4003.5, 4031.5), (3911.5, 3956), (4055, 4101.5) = -4.8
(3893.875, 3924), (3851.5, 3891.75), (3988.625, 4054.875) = -0.3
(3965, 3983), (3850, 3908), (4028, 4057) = 6.2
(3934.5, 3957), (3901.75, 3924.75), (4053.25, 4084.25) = 6.1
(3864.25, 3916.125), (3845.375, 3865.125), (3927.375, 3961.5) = -5.0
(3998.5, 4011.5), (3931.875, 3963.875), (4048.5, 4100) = -2.7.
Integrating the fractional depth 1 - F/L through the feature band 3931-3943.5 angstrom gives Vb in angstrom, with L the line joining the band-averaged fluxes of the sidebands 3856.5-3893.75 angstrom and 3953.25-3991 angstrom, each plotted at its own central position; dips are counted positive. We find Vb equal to 6.0 angstrom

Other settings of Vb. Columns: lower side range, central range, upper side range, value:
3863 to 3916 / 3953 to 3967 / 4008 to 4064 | 3.3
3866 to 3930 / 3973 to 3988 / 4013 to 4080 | 0.6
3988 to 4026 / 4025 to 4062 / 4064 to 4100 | -1.1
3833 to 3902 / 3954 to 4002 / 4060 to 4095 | 6.6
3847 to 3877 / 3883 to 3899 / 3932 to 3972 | 0.7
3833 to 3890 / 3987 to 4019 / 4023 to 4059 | -0.3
